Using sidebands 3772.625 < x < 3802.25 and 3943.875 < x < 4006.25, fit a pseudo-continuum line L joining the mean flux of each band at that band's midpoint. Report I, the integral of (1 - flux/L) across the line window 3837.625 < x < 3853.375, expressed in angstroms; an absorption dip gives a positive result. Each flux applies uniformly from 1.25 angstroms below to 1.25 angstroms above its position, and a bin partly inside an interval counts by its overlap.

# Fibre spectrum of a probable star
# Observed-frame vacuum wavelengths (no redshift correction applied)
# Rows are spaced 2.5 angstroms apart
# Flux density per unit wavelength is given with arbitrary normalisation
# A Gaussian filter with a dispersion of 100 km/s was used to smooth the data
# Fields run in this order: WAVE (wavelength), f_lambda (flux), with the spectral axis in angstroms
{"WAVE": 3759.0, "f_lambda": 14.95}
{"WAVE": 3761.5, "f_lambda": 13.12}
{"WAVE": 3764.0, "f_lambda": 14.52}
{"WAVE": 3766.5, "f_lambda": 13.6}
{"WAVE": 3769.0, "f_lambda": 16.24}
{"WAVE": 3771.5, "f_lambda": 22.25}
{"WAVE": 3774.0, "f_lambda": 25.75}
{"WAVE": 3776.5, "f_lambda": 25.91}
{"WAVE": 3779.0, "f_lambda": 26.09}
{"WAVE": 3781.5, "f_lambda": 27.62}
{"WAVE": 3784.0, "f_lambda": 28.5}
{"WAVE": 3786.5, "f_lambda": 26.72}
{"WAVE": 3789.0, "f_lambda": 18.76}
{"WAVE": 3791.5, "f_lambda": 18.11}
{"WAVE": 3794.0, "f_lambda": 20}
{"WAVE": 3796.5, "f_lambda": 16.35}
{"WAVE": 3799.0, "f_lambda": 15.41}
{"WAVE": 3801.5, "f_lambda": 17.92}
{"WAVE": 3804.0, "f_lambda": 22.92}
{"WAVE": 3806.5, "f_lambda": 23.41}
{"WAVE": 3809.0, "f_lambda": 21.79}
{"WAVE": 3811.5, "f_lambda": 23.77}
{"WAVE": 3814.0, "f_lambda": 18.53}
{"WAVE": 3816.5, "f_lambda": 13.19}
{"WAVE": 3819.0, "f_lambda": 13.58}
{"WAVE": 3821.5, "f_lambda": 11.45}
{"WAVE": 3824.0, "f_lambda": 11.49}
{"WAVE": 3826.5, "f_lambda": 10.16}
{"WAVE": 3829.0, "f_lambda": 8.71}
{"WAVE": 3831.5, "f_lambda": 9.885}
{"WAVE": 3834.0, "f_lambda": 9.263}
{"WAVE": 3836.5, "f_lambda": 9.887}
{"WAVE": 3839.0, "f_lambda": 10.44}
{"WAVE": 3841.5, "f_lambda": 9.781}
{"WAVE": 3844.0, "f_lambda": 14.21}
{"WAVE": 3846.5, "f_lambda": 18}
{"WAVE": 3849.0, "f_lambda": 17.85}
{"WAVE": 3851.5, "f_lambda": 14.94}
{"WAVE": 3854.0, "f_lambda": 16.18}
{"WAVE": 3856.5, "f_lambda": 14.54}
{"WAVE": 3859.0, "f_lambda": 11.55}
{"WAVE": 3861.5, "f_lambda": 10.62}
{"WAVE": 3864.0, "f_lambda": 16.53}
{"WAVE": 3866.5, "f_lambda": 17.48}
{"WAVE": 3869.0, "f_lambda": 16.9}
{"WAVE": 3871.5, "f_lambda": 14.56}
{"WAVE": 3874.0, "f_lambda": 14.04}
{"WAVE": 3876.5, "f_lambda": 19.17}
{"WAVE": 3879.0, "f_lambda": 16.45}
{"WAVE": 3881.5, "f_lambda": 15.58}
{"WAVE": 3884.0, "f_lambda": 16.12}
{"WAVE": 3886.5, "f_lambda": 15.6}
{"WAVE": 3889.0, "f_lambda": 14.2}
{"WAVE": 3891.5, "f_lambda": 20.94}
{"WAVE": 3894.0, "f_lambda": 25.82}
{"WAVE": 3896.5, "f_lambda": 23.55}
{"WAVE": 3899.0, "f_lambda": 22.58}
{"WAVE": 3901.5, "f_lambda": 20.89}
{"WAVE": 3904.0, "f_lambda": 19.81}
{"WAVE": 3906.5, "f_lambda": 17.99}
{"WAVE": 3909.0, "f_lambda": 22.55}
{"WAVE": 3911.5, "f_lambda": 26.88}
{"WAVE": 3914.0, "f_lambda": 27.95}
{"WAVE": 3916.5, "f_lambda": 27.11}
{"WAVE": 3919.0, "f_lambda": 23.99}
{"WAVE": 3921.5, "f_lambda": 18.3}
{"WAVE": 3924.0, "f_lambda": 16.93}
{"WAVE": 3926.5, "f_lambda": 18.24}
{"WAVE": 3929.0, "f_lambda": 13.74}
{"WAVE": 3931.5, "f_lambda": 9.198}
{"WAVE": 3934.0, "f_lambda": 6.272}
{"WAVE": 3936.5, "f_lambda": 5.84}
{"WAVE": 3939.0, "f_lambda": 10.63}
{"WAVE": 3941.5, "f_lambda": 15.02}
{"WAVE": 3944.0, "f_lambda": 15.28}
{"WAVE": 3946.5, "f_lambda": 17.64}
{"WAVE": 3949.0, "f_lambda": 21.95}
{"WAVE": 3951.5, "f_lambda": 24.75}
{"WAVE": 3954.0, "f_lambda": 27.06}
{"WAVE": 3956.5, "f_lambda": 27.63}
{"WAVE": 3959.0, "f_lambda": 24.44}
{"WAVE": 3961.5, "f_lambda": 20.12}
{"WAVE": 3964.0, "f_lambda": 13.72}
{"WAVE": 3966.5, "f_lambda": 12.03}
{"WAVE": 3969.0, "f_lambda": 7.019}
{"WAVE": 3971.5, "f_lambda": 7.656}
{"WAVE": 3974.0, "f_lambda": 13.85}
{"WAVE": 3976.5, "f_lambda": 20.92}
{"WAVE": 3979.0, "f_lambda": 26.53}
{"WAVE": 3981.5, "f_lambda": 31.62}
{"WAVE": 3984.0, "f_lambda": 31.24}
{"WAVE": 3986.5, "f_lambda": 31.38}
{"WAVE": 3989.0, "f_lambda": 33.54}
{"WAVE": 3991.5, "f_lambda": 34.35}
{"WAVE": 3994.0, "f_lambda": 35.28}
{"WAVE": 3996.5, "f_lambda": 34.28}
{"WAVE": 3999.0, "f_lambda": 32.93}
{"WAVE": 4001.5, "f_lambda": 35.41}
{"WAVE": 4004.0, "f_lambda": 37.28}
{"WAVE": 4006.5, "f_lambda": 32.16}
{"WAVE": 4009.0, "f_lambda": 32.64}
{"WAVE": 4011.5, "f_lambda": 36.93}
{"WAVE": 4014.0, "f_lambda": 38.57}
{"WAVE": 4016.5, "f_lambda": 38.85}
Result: 6.1 angstroms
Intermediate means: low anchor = 22.3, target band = 14.2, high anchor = 25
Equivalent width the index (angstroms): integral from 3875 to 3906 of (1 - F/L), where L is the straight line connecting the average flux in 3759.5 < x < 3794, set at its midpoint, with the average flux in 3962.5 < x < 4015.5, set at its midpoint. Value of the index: 6.9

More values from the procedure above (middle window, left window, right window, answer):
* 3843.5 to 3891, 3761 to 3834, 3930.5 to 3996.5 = 9.0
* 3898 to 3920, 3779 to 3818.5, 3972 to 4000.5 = 2.1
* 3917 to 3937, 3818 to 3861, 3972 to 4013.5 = 6.9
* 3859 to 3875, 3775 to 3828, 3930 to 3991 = 3.8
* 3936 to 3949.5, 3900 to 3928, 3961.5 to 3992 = 4.5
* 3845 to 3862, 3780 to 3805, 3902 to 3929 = 5.1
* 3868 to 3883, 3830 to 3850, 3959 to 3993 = -1.3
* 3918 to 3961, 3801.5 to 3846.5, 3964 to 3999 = 8.7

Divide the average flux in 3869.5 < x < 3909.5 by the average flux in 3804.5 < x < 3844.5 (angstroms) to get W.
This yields 1.34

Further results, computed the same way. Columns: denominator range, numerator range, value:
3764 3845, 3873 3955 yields 1.06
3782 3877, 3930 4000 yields 1.32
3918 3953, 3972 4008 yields 1.95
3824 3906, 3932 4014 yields 1.54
